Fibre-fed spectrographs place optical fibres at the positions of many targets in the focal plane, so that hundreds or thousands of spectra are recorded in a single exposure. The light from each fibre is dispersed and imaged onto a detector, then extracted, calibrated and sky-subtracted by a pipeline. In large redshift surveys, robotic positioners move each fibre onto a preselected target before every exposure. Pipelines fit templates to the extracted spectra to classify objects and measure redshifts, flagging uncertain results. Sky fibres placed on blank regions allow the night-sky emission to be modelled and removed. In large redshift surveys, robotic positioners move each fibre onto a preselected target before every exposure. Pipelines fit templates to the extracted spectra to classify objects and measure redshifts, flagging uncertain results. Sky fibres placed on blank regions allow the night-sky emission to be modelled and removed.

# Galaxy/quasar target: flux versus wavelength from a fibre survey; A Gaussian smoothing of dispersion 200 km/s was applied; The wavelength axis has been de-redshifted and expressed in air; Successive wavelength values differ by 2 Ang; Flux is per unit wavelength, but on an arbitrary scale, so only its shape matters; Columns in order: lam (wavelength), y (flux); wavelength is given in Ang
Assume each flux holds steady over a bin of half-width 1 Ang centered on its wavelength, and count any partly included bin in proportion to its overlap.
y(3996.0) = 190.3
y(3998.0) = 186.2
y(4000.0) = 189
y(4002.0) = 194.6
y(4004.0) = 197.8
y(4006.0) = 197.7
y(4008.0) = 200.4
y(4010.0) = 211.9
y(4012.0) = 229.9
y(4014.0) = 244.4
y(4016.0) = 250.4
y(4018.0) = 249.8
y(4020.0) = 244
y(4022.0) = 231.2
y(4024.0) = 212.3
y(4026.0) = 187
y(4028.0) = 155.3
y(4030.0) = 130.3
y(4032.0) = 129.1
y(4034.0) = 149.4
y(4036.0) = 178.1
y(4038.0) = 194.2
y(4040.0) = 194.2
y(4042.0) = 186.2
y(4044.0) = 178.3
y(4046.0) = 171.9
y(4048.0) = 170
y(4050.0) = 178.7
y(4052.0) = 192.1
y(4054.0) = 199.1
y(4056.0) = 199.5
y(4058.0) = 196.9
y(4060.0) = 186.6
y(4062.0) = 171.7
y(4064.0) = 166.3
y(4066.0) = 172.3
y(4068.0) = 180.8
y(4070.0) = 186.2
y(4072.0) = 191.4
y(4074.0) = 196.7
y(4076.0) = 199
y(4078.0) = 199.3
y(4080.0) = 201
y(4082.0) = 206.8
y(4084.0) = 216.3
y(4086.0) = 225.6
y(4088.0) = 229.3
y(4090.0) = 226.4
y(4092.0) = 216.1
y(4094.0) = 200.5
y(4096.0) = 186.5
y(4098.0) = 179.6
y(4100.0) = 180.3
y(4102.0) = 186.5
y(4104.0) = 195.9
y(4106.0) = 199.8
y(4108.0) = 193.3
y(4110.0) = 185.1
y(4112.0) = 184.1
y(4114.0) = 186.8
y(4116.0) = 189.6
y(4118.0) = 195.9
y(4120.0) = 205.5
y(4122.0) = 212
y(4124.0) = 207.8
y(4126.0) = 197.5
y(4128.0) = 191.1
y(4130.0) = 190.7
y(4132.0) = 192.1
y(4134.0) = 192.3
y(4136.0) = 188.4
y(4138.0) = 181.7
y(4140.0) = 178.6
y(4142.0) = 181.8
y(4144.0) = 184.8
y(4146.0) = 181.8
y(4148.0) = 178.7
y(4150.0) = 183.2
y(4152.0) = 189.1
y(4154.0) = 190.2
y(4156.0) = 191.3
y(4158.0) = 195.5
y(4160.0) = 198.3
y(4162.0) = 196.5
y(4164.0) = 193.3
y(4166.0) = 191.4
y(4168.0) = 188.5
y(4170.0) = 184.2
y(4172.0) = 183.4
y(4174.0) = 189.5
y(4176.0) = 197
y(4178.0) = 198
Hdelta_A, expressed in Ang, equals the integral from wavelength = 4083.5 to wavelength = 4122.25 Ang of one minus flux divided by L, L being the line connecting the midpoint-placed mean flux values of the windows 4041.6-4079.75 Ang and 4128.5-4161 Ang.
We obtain -2.6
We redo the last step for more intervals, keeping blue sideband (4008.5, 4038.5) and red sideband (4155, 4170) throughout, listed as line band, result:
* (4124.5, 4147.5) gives 0.79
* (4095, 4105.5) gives 0.52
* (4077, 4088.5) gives -0.90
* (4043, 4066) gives 1.85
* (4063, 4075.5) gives 0.93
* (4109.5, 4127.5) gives -0.10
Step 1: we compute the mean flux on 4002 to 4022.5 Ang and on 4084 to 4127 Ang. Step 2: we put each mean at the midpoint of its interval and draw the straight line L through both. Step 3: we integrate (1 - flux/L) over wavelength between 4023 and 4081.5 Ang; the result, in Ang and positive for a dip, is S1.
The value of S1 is 8.8 Ang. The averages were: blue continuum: 224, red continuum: 200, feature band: 181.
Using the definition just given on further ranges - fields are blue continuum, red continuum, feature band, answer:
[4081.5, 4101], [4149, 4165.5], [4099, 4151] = 2.4 Ang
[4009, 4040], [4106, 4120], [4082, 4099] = -1.5 Ang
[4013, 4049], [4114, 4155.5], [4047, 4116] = -0.9 Ang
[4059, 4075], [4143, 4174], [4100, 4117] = -0.4 Ang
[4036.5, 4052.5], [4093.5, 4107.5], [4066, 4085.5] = -1.1 Ang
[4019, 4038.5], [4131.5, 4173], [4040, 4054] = 0.0 Ang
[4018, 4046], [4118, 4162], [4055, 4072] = 0.3 Ang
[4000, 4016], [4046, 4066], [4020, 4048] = 2.5 Ang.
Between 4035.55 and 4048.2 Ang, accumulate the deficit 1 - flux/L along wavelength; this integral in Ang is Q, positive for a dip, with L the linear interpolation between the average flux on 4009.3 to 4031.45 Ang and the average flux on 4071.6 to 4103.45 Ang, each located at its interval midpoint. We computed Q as 1.6 Ang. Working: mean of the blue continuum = 212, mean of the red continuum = 203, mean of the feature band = 183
